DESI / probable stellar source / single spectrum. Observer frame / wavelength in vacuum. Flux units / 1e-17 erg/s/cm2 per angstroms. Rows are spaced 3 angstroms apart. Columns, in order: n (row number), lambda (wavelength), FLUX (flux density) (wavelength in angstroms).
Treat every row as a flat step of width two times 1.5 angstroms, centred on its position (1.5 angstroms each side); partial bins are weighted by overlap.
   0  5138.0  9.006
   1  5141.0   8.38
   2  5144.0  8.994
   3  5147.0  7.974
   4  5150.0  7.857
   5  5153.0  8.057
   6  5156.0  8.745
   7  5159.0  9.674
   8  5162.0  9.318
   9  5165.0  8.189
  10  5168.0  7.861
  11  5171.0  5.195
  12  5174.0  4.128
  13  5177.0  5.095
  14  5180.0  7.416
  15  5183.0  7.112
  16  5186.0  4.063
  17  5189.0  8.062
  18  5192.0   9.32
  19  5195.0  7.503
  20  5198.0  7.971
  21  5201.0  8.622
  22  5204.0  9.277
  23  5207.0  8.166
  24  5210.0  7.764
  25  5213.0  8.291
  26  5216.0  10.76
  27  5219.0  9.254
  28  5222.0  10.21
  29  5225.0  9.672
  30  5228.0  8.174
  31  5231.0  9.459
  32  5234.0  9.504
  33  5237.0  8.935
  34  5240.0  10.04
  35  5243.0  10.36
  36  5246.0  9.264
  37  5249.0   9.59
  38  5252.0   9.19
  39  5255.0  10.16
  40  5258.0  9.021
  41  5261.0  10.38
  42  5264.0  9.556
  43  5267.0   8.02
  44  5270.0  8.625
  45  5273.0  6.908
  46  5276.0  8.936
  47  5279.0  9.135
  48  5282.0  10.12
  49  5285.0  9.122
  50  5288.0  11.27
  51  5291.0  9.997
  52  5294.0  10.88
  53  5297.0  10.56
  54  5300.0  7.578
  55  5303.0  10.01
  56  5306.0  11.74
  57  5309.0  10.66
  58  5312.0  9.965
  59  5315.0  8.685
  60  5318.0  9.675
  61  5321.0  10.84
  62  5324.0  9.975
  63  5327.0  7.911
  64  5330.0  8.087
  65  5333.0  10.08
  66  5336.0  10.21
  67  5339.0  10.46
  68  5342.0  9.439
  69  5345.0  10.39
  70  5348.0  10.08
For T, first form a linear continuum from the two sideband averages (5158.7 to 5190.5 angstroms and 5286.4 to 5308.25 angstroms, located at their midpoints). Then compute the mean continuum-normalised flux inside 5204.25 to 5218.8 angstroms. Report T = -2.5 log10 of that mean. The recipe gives -0.13 mag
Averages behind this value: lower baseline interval 6.82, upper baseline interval 10.3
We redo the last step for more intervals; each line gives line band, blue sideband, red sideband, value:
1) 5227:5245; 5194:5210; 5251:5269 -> -0.06 mag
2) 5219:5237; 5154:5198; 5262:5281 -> -0.17 mag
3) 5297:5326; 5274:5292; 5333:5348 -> 0.00 mag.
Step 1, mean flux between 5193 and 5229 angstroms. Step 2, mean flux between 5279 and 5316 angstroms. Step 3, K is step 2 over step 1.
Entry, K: 1.14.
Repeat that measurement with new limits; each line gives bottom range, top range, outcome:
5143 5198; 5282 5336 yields 1.32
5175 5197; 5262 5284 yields 1.28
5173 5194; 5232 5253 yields 1.46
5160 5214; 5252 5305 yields 1.27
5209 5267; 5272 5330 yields 1.03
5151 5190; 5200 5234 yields 1.27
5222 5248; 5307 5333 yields 1.01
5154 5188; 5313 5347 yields 1.37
